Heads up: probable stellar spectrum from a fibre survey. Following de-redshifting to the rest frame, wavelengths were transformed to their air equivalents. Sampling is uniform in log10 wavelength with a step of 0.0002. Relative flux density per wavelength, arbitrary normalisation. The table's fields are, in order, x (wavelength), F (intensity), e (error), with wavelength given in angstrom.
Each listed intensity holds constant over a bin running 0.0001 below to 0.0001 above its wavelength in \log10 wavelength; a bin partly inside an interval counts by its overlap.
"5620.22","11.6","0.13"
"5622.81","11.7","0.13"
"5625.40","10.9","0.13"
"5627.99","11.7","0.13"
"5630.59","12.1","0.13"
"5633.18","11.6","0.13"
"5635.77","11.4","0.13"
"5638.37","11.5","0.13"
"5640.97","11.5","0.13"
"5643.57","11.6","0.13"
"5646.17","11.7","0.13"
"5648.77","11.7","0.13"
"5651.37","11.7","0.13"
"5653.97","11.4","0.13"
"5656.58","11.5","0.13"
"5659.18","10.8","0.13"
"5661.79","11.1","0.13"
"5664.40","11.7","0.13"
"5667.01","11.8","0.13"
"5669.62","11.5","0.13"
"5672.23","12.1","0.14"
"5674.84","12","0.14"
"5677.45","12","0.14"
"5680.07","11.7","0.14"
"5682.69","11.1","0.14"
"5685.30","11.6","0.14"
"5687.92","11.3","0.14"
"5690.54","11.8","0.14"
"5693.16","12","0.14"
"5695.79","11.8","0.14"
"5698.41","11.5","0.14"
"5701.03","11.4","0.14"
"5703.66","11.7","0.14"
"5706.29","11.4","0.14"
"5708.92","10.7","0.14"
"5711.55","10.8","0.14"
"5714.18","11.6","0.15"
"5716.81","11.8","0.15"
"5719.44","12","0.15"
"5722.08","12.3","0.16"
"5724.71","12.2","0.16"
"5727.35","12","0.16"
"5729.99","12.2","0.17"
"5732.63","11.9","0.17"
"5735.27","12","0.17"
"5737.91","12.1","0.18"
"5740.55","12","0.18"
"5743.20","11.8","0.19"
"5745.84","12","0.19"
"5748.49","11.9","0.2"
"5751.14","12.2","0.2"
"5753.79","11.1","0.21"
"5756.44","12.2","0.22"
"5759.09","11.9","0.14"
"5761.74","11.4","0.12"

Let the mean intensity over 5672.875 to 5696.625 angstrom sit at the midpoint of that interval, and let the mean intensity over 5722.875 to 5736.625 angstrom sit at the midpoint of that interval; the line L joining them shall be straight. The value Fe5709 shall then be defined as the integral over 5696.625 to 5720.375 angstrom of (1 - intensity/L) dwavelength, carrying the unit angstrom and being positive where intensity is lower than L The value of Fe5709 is 0.9 angstrom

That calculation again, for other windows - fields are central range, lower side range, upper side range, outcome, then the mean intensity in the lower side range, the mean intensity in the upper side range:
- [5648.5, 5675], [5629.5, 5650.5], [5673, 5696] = 0.27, 11.6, 11.7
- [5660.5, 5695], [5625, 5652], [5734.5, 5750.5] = 0.21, 11.6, 12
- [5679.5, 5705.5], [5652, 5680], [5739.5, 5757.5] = 0.23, 11.6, 11.9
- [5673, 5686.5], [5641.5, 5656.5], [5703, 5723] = -0.16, 11.6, 11.5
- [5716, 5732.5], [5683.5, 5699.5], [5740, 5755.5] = -0.45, 11.7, 11.8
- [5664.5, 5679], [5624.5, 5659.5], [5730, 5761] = -0.27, 11.5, 11.9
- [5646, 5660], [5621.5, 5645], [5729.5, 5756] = 0.18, 11.6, 11.9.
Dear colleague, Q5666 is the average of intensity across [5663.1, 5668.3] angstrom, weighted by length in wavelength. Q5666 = 11.7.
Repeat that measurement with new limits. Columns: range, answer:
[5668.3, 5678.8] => 11.9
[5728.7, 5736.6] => 12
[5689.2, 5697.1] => 11.9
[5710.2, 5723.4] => 11.7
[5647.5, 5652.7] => 11.7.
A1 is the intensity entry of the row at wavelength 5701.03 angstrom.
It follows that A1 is 11.4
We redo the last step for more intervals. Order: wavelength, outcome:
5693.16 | 12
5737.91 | 12.1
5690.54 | 11.8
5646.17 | 11.7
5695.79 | 11.8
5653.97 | 11.4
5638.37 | 11.5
